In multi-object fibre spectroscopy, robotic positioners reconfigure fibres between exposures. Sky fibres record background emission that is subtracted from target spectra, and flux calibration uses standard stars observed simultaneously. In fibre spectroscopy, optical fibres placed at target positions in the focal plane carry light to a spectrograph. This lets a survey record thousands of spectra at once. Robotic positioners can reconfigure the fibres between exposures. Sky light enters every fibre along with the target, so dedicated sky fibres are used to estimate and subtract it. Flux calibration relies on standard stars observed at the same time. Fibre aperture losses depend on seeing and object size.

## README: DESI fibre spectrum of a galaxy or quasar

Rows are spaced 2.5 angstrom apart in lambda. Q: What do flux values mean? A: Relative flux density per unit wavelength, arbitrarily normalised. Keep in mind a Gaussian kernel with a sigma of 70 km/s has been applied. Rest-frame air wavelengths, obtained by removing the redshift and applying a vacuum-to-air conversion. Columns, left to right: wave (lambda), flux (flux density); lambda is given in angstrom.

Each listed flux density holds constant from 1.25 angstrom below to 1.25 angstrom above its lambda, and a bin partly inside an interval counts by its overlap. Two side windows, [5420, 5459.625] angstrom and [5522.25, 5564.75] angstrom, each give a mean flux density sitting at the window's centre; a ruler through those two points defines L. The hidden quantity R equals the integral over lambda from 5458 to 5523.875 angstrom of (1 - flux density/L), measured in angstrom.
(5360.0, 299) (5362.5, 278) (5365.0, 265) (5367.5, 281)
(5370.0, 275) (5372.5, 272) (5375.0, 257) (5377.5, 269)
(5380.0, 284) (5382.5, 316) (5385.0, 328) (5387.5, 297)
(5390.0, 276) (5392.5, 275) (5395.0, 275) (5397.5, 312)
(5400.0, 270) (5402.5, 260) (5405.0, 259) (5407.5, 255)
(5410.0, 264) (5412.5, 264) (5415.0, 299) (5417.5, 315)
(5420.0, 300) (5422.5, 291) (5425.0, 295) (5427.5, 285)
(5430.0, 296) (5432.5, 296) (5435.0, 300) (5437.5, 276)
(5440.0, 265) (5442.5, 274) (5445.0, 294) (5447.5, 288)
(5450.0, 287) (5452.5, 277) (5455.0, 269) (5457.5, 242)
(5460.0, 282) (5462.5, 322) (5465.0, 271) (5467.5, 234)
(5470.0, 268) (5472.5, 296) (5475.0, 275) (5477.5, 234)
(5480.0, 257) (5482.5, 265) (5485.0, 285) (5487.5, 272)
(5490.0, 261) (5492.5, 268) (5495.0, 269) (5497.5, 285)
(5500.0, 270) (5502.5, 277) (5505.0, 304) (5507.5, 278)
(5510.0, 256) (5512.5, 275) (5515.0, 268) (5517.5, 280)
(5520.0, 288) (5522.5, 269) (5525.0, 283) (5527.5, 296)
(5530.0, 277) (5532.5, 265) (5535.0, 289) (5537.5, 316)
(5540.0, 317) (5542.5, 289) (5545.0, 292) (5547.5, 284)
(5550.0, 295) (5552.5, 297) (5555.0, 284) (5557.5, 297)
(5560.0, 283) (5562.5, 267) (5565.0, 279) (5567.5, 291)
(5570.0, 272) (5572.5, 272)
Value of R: 2.9 angstrom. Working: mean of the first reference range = 283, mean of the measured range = 273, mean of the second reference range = 288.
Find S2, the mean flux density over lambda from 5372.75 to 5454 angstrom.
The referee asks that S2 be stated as 284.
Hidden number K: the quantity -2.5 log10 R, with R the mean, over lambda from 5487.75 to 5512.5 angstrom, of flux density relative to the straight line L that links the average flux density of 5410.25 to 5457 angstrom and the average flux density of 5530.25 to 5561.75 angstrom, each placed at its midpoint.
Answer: 0.06 mag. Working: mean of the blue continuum 286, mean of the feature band 274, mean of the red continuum 291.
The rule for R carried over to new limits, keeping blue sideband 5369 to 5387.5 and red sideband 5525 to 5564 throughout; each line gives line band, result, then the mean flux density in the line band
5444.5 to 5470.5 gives 1.1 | 276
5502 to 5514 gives 0.5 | 278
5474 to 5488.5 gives 1.2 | 264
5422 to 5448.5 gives 0.1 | 287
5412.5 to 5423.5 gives -0.4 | 297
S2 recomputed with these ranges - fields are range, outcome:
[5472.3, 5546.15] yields 278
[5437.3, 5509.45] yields 274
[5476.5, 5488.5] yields 263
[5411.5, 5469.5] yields 283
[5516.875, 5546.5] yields 289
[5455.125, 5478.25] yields 270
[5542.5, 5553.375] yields 291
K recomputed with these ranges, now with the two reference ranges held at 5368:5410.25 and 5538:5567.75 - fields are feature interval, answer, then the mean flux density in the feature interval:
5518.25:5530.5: 0.021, 283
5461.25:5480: 0.056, 270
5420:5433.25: -0.043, 293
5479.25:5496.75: 0.067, 269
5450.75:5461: 0.062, 268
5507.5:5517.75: 0.069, 270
